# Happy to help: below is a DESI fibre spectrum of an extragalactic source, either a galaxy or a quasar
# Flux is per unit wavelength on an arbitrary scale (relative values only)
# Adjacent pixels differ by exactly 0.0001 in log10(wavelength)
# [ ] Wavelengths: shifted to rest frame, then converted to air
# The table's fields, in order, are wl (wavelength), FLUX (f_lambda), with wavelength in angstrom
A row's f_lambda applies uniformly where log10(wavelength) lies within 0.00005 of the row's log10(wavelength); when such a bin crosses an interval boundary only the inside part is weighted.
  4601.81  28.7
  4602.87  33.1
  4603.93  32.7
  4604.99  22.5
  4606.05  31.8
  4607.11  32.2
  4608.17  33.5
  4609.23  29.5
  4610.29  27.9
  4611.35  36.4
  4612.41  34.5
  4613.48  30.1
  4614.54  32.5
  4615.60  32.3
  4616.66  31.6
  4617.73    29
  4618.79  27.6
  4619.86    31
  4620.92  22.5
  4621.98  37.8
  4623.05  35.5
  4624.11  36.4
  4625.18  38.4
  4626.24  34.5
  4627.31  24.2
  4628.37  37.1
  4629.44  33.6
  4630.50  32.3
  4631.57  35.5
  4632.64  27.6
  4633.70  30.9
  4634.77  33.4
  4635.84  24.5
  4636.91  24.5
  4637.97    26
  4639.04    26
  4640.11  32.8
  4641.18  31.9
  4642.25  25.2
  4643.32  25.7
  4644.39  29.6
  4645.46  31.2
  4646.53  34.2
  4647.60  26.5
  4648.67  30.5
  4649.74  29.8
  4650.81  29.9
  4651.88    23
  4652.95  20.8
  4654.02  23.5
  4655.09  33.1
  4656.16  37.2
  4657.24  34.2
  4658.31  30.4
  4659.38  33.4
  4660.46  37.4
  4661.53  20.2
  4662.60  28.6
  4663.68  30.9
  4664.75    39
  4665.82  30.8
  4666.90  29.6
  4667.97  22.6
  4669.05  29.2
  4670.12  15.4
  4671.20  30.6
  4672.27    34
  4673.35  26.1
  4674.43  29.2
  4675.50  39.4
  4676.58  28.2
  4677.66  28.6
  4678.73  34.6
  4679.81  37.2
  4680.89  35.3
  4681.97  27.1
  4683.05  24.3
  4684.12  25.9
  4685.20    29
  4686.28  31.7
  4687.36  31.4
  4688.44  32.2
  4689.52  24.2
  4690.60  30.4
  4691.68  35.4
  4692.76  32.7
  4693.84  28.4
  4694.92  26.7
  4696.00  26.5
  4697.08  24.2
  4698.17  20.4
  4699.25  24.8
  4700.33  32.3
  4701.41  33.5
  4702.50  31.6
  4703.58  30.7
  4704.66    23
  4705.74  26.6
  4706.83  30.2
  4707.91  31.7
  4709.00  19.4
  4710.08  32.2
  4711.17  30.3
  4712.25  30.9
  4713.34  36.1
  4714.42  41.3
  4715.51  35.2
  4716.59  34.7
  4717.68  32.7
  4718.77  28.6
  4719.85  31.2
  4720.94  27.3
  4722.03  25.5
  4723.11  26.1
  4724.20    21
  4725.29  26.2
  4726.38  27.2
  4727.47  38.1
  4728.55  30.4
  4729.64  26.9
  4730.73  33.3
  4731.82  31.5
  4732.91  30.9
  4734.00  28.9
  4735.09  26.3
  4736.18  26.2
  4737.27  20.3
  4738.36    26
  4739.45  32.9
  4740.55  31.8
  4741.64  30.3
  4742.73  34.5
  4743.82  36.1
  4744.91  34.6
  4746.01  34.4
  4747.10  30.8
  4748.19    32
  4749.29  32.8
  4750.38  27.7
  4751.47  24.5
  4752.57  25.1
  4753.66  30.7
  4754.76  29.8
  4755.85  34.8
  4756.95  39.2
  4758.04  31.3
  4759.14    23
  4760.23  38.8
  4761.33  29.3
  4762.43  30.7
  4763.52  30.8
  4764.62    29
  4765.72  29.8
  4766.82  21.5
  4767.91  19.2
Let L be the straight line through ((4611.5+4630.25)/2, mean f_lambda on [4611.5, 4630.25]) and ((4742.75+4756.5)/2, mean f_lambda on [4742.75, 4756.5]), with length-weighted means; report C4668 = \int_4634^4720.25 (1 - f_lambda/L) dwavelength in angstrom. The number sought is 6.0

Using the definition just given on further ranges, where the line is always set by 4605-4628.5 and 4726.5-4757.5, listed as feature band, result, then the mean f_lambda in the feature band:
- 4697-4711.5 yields 1.4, 28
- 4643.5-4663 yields 1.2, 29.6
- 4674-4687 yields 0.1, 30.9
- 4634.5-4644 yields 1.2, 27.6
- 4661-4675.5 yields 1.3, 28.6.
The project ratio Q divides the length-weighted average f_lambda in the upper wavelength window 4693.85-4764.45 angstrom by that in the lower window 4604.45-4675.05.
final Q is 0.99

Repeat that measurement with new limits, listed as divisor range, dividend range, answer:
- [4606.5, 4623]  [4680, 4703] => 0.93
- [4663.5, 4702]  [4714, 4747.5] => 1.03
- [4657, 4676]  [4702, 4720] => 1.03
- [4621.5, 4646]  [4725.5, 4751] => 0.98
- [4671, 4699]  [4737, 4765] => 1.04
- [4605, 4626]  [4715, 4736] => 0.92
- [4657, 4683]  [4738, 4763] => 1.03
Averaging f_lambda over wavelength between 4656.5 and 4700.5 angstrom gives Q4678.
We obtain 29.6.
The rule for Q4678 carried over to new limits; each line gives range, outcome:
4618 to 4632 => 32.7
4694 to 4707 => 27.5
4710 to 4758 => 30.6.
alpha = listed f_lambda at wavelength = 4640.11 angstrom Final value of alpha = 32.8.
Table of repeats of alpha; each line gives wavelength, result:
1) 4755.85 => 34.8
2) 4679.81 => 37.2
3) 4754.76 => 29.8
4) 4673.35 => 26.1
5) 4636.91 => 24.5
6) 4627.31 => 24.2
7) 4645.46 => 31.2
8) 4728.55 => 30.4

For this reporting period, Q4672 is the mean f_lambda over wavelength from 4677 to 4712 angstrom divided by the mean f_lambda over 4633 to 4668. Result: 0.99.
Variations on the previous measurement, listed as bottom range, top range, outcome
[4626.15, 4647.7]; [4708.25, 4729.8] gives 1.01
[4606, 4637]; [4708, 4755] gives 0.95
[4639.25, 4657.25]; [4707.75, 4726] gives 1.03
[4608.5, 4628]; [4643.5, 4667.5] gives 0.95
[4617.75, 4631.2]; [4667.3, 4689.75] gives 0.91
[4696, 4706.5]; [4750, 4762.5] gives 1.11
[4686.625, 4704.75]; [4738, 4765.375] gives 1.08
